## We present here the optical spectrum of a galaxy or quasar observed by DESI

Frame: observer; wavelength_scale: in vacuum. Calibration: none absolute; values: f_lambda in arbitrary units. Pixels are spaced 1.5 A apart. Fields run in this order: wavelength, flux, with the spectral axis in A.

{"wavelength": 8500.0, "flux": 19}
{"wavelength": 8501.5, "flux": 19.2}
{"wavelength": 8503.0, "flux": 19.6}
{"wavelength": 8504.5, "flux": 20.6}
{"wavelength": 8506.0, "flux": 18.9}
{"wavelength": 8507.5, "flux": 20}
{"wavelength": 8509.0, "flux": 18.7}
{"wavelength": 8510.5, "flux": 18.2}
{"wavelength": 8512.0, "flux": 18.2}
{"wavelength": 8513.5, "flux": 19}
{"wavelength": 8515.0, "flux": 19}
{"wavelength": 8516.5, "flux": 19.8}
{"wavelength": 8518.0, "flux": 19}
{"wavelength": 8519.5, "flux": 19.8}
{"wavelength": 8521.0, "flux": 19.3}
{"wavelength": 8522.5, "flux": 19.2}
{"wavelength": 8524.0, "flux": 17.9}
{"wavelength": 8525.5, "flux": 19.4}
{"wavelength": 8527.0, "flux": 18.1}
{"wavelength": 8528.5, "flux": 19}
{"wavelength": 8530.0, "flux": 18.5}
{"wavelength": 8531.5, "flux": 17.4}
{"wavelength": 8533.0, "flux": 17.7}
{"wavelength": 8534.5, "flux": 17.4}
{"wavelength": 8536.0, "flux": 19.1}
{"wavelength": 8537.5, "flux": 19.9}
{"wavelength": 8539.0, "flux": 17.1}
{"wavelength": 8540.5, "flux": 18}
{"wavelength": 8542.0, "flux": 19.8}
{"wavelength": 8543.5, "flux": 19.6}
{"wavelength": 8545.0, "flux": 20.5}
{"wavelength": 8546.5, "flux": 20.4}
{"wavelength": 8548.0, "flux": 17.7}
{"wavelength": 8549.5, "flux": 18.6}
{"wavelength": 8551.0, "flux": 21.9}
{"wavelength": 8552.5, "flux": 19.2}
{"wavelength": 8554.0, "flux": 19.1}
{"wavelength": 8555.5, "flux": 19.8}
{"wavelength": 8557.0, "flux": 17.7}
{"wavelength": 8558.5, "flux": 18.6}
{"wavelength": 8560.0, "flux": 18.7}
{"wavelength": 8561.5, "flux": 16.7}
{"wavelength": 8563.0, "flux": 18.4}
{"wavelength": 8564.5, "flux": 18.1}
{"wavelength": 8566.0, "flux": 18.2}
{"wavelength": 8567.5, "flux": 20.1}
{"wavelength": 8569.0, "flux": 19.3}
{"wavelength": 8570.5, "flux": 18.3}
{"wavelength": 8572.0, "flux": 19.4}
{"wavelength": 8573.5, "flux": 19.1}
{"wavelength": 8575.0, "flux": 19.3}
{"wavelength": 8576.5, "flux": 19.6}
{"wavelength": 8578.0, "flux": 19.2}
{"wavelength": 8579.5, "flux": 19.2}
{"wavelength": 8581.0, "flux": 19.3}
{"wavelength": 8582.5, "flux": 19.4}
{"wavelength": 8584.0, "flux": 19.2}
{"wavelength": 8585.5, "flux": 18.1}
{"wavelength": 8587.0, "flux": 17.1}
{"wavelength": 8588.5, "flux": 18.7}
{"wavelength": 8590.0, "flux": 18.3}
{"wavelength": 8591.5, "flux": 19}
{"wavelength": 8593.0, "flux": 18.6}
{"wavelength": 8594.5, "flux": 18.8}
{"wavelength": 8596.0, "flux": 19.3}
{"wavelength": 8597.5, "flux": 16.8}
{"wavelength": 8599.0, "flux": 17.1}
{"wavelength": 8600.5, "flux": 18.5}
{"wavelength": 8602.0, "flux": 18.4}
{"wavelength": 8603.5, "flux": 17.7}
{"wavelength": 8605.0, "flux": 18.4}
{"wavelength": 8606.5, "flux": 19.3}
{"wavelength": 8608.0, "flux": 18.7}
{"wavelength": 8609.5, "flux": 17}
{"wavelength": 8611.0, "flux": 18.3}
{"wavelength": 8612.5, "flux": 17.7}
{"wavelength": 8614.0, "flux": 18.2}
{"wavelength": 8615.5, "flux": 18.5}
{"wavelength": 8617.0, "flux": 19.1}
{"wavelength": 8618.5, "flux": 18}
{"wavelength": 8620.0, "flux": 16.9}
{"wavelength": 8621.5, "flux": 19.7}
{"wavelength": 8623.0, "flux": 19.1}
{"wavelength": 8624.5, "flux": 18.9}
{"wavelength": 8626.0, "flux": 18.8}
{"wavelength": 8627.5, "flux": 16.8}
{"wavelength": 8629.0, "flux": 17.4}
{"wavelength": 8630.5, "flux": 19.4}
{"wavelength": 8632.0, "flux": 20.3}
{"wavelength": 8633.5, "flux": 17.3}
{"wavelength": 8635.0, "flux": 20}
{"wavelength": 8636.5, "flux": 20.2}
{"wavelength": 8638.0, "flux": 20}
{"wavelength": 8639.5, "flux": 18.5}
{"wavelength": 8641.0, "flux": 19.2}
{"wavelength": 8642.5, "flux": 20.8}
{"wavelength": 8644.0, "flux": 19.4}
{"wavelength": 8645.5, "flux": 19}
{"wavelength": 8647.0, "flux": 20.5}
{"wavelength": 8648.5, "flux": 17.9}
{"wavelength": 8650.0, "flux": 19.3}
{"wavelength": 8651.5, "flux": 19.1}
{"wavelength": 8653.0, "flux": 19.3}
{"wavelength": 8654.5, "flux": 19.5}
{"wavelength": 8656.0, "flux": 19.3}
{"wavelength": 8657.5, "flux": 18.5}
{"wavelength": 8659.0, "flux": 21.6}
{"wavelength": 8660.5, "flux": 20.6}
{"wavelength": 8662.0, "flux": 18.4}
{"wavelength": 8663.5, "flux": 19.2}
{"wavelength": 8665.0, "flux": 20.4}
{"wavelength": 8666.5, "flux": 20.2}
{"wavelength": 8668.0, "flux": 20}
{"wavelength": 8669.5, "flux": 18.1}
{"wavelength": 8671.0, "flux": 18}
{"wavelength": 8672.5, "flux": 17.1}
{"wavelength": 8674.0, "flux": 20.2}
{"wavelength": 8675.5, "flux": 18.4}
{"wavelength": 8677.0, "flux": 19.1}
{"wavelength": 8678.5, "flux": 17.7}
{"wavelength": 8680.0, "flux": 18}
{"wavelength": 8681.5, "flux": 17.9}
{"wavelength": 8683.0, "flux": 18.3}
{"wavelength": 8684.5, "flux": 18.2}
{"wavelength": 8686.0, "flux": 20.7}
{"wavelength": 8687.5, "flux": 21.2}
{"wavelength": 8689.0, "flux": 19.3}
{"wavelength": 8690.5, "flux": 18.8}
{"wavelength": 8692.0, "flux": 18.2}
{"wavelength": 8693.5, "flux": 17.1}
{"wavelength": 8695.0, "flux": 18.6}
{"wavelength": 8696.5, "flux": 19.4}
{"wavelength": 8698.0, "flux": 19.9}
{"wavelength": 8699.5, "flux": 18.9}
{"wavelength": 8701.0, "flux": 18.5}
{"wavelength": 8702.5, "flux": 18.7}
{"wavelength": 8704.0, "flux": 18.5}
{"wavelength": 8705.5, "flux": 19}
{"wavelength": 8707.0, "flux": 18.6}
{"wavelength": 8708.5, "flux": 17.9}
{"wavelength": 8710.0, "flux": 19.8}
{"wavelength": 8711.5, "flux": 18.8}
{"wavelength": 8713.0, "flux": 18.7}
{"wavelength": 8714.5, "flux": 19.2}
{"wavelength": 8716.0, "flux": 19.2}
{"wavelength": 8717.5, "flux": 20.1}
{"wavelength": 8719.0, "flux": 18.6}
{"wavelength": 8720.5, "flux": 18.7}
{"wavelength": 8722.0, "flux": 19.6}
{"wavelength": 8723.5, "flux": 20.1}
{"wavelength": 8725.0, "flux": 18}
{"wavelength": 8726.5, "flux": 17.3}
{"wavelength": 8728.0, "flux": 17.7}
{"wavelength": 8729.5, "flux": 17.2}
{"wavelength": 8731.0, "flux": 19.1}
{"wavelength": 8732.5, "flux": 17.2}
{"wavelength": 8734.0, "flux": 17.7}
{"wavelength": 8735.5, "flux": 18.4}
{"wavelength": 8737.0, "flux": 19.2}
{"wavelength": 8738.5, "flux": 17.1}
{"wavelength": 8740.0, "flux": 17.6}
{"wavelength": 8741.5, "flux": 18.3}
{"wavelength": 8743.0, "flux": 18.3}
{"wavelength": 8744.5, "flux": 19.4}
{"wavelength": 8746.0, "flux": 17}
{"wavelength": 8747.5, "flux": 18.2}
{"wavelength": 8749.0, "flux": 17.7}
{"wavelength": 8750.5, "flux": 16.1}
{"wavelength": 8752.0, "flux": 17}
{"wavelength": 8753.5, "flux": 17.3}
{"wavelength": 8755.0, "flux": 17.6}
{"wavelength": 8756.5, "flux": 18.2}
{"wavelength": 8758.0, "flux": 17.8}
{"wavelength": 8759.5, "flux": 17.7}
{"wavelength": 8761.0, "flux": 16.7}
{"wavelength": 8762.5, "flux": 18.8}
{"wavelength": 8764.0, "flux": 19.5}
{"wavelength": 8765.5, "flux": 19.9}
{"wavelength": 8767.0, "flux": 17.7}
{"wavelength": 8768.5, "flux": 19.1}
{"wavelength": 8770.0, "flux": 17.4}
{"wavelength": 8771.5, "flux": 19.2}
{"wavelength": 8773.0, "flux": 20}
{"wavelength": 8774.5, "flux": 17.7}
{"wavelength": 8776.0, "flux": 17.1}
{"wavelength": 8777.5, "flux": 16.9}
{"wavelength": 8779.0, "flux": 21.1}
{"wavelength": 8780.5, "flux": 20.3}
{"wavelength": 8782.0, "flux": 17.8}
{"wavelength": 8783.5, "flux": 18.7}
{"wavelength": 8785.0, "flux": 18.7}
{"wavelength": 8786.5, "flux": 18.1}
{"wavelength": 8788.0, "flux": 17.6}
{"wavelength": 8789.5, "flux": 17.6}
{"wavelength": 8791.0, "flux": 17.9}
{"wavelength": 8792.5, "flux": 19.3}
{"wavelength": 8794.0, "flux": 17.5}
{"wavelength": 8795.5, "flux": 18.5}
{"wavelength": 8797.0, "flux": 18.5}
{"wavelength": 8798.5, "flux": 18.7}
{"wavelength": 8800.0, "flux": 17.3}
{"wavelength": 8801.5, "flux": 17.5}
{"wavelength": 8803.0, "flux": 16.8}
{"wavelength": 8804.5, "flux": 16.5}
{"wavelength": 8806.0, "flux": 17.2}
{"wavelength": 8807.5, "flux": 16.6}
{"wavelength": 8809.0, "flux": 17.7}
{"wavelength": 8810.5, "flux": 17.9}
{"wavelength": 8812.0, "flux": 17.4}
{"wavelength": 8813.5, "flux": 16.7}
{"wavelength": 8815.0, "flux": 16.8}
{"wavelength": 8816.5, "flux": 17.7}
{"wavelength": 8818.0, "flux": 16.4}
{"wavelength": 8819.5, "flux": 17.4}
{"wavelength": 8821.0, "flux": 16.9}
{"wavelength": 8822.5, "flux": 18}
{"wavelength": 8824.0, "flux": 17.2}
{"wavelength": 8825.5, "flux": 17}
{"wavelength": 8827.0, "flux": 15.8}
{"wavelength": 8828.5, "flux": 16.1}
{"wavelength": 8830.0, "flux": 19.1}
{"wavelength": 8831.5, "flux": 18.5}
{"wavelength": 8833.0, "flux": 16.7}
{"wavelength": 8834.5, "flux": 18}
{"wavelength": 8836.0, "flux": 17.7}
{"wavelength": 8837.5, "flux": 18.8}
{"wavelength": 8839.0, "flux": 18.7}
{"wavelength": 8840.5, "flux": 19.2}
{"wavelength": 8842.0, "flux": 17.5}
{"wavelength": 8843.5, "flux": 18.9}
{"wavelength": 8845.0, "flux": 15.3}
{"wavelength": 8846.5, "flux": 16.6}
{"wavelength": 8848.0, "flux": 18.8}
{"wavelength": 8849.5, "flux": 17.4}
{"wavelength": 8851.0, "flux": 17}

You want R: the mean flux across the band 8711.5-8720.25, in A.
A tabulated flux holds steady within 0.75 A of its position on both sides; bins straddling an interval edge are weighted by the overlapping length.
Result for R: 19.1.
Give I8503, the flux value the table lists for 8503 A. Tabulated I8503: 19.6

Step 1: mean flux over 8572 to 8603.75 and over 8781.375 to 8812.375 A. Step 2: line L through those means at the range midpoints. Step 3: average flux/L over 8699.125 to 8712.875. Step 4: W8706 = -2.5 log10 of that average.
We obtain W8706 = -0.03 mag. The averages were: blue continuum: 18.6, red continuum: 17.8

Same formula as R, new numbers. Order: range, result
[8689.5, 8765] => 18.3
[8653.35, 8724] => 19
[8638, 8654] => 19.3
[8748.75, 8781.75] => 18.2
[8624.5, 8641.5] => 18.9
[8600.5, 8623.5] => 18.3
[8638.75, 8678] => 19.3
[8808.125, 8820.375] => 17.2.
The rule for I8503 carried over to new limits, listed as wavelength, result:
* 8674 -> 20.2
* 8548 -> 17.7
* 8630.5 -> 19.4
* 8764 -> 19.5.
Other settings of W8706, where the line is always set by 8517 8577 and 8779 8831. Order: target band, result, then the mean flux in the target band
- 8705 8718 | -0.05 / 19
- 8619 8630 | 0.02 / 18.2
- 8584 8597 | 0.01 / 18.5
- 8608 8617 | 0.03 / 18.1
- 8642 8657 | -0.06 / 19.4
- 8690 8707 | -0.03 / 18.7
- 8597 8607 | 0.03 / 18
